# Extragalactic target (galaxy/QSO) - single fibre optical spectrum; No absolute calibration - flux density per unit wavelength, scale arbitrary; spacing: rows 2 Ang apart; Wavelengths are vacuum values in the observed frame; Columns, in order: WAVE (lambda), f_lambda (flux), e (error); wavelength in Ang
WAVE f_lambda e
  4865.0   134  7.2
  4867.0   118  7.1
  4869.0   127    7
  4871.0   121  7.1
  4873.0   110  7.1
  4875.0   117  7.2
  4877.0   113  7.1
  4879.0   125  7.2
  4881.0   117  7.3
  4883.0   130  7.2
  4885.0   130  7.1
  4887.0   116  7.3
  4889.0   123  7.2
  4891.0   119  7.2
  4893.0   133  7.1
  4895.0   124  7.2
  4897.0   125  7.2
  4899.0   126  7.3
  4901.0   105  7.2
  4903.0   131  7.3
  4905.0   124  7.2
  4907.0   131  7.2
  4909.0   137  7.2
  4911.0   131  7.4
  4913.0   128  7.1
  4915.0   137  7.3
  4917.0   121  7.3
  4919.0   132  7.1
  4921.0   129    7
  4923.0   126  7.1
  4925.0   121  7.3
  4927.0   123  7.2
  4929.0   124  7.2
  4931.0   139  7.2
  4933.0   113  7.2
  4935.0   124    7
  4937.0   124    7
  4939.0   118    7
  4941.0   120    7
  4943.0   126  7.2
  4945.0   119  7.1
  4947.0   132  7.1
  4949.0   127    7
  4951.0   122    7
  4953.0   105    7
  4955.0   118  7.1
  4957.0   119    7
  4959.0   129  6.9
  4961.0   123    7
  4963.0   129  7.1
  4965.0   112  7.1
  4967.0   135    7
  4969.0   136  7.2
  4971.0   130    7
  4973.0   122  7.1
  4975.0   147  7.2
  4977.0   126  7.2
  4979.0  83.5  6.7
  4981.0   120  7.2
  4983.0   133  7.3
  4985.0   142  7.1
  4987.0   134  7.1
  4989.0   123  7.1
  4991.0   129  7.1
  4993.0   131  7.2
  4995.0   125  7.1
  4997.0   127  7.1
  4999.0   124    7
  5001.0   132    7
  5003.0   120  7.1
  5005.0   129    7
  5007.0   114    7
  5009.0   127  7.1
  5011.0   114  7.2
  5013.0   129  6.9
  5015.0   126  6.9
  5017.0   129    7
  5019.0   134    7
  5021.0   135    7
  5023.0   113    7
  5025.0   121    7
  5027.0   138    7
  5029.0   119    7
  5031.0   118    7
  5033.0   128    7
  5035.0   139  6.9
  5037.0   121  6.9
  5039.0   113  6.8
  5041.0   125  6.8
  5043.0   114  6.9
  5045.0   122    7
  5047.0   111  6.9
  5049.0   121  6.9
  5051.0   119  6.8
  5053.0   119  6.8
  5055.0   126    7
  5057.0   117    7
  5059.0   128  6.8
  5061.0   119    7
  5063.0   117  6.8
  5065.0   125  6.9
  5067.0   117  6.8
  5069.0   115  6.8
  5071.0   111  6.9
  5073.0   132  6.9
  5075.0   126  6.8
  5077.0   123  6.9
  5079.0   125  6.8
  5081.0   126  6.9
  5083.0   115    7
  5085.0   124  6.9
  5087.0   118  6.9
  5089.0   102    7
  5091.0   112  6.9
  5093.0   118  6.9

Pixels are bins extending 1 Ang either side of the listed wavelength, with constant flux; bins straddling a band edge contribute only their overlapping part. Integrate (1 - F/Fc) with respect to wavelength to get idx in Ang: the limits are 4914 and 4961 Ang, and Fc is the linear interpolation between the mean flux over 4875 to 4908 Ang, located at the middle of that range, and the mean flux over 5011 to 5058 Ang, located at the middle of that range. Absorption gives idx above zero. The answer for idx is -0.3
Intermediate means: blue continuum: 123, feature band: 124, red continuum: 123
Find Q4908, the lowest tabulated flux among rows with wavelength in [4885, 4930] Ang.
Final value 105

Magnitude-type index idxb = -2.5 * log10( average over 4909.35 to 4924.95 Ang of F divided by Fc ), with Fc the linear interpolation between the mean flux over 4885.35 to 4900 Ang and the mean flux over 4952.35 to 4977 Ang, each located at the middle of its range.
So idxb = -0.04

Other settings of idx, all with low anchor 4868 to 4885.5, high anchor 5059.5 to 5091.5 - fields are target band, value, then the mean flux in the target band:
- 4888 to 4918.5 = -1.5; 126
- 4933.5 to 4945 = -0.1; 122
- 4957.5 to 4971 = -0.8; 127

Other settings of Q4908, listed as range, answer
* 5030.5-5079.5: 111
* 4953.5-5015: 83.5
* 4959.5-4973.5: 112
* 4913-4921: 121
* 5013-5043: 113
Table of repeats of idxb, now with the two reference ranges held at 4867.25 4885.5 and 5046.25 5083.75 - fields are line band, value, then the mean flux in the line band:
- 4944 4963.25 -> -0.01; 122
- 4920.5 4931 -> -0.04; 126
